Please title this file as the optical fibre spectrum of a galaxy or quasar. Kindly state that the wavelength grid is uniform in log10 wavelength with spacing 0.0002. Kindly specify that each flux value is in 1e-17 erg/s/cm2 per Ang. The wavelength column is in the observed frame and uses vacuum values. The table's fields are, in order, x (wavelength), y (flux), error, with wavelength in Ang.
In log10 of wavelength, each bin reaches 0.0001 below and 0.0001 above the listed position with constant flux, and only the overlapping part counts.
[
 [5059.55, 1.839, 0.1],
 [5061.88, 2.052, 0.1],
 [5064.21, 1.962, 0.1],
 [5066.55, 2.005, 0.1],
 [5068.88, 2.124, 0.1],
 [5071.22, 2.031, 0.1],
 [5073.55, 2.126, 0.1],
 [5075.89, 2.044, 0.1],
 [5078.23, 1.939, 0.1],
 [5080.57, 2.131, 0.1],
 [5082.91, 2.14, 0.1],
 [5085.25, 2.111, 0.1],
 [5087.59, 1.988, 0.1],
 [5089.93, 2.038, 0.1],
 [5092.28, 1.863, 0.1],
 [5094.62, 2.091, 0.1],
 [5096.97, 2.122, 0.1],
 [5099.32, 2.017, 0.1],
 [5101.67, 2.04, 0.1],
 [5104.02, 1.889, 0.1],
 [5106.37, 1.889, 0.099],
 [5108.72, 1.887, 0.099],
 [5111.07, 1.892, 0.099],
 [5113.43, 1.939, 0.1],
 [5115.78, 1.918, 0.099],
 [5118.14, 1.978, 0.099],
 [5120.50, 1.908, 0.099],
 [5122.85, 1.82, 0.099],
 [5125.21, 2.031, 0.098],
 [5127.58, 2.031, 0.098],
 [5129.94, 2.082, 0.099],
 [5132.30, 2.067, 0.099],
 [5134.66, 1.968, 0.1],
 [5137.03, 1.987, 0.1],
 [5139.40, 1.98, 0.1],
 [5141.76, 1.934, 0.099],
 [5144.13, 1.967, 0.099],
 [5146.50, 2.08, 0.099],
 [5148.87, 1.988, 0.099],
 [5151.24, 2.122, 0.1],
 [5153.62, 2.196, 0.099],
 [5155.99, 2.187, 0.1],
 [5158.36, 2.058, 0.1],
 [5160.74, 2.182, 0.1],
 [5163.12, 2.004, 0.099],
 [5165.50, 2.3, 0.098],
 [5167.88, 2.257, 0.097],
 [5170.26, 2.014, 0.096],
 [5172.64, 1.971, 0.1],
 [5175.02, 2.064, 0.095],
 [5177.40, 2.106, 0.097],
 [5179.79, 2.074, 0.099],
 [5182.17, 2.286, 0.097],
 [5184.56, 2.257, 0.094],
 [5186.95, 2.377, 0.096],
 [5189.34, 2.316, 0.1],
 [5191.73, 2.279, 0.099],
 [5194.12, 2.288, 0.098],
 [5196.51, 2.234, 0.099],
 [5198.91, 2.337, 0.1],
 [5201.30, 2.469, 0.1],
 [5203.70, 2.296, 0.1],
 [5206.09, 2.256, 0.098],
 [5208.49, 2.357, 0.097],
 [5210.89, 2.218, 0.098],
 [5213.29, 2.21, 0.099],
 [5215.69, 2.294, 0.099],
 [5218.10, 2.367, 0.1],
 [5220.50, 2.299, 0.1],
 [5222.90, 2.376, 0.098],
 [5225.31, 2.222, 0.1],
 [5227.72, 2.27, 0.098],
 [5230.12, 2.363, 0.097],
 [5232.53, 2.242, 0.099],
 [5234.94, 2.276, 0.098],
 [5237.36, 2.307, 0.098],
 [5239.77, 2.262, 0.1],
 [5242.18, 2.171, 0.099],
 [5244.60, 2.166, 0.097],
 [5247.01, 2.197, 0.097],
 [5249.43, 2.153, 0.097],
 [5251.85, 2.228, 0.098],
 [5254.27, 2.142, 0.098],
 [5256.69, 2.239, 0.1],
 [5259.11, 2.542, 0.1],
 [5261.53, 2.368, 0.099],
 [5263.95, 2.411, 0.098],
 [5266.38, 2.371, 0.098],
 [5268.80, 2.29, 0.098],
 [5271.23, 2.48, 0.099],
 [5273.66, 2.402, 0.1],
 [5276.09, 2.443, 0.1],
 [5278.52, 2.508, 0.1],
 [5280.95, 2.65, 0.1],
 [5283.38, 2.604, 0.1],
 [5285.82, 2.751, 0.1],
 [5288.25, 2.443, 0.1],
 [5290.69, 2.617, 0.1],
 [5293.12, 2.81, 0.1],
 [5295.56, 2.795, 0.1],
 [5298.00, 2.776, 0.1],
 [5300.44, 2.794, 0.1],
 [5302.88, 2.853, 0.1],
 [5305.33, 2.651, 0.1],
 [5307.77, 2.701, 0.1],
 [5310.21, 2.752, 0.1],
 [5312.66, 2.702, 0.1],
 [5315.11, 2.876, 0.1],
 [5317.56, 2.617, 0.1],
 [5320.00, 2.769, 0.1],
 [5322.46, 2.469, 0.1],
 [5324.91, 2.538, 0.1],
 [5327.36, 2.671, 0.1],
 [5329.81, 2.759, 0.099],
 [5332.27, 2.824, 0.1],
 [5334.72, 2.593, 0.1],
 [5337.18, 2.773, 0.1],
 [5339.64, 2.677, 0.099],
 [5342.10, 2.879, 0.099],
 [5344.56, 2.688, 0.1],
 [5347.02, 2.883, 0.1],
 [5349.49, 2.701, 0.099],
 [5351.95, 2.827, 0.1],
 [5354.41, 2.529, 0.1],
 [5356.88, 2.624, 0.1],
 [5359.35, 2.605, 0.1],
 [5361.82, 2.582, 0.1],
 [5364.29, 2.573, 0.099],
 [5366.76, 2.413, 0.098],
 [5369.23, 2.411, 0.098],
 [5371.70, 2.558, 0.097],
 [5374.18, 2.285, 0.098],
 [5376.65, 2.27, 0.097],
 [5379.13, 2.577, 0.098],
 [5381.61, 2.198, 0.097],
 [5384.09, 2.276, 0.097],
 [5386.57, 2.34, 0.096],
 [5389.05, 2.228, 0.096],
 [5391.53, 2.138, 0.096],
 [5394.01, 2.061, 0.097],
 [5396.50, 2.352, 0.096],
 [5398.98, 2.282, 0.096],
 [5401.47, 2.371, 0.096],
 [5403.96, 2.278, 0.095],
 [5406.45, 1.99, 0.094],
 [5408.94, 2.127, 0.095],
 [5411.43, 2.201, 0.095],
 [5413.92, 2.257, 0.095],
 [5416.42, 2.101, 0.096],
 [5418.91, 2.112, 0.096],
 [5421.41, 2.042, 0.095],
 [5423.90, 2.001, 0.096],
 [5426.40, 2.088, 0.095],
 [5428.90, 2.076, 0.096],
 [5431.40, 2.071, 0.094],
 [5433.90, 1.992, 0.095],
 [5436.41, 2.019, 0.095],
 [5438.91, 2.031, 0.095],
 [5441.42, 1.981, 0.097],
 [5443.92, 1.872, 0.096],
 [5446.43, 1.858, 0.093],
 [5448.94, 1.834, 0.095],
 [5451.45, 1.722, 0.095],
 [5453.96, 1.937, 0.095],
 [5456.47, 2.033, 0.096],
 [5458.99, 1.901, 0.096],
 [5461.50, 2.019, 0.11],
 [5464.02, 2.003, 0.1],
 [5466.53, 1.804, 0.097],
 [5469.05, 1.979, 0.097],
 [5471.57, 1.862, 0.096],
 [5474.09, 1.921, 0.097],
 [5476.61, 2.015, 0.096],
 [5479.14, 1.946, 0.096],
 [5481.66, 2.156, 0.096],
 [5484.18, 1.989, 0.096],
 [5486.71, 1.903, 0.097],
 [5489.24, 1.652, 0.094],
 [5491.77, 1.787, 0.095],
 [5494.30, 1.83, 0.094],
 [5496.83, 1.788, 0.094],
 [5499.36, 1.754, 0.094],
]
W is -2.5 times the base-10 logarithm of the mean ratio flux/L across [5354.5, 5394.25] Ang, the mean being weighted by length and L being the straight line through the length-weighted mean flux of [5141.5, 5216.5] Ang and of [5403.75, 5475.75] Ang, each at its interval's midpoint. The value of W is -0.17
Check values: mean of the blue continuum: 2.19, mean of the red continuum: 2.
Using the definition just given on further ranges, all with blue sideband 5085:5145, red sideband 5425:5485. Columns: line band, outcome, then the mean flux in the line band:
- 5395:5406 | -0.166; 2.29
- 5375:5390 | -0.178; 2.32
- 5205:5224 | -0.165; 2.3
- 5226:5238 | -0.161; 2.29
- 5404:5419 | -0.095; 2.14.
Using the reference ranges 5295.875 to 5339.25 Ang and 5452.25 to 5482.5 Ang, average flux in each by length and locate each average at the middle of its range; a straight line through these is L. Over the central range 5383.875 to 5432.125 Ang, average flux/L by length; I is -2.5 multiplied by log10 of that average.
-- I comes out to 0.04 mag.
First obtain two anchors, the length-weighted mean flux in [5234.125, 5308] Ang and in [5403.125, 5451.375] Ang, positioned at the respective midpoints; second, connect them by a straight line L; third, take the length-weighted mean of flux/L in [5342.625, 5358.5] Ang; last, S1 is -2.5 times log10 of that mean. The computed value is -0.205 mag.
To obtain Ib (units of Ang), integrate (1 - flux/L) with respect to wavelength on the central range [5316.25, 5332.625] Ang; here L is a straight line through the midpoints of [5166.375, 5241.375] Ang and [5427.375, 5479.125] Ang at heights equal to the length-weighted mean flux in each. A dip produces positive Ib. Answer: -4.3 Ang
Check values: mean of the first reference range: 2.26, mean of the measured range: 2.66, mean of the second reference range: 1.95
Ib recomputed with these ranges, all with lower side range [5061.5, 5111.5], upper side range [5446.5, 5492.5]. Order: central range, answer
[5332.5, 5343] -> -4.2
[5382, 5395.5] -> -1.9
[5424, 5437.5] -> -0.8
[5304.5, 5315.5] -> -4.3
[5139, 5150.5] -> 0.0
